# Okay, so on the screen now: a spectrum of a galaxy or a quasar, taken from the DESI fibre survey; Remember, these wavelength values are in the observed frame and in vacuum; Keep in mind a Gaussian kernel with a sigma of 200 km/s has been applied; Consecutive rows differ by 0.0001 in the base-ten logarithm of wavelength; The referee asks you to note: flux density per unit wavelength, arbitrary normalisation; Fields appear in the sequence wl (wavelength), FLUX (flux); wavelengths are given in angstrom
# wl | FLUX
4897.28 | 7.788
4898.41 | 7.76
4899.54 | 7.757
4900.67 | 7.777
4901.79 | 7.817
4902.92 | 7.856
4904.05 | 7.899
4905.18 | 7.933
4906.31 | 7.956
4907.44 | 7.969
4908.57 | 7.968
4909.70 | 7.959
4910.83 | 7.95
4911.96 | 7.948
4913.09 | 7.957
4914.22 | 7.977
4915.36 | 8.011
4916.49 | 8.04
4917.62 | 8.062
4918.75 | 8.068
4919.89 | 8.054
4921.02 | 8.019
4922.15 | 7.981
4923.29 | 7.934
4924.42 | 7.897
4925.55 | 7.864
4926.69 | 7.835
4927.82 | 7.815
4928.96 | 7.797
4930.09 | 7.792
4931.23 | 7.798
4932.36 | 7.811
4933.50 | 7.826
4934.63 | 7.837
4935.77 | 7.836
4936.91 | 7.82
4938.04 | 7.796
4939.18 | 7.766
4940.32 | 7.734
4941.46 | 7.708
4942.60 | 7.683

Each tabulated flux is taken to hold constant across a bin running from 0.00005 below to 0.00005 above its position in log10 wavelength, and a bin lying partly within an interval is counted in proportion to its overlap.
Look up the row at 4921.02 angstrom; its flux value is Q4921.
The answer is 8.019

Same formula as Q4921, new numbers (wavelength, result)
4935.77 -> 7.836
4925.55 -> 7.864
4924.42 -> 7.897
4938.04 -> 7.796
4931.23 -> 7.798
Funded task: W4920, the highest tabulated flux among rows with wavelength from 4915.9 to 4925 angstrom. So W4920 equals 8.068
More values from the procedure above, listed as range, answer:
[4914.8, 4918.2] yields 8.062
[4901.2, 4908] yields 7.969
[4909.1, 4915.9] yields 8.011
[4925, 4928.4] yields 7.864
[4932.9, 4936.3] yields 7.837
